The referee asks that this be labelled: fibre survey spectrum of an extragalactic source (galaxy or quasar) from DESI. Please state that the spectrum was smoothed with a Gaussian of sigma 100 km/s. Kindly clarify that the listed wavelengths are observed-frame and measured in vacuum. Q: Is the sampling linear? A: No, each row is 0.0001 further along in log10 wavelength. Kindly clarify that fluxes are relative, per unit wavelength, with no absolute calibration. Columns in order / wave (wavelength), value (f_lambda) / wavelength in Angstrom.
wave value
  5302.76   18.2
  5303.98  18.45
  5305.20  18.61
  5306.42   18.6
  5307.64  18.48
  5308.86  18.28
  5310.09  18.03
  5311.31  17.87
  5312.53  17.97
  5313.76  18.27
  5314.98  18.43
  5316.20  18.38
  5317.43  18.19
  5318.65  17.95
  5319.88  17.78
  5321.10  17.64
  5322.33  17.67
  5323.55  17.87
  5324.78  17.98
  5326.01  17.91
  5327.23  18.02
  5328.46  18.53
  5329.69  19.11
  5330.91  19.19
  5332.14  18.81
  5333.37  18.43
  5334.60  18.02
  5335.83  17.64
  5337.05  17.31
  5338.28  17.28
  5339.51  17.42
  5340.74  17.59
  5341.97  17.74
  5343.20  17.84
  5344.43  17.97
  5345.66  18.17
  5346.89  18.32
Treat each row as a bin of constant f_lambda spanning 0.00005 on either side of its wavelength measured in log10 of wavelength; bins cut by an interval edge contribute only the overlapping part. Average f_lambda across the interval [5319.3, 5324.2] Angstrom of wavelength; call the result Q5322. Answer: 17.7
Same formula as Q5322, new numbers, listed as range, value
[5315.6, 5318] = 18.2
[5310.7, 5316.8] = 18.2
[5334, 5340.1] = 17.5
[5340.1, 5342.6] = 17.7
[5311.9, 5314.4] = 18.1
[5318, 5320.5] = 17.9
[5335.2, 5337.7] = 17.5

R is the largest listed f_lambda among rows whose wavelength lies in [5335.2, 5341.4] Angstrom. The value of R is 17.64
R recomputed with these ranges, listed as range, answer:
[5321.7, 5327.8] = 18.02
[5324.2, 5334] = 19.19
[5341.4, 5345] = 17.97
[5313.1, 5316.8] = 18.43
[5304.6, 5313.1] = 18.61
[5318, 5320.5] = 17.95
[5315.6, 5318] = 18.38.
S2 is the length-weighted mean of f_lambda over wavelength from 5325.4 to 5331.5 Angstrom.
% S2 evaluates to 18.6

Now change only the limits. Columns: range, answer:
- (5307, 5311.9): 18.2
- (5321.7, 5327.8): 17.9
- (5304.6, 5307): 18.6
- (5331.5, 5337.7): 18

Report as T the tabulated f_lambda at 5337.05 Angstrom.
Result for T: 17.31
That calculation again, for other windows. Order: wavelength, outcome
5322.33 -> 17.67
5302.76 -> 18.2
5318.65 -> 17.95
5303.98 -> 18.45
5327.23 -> 18.02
